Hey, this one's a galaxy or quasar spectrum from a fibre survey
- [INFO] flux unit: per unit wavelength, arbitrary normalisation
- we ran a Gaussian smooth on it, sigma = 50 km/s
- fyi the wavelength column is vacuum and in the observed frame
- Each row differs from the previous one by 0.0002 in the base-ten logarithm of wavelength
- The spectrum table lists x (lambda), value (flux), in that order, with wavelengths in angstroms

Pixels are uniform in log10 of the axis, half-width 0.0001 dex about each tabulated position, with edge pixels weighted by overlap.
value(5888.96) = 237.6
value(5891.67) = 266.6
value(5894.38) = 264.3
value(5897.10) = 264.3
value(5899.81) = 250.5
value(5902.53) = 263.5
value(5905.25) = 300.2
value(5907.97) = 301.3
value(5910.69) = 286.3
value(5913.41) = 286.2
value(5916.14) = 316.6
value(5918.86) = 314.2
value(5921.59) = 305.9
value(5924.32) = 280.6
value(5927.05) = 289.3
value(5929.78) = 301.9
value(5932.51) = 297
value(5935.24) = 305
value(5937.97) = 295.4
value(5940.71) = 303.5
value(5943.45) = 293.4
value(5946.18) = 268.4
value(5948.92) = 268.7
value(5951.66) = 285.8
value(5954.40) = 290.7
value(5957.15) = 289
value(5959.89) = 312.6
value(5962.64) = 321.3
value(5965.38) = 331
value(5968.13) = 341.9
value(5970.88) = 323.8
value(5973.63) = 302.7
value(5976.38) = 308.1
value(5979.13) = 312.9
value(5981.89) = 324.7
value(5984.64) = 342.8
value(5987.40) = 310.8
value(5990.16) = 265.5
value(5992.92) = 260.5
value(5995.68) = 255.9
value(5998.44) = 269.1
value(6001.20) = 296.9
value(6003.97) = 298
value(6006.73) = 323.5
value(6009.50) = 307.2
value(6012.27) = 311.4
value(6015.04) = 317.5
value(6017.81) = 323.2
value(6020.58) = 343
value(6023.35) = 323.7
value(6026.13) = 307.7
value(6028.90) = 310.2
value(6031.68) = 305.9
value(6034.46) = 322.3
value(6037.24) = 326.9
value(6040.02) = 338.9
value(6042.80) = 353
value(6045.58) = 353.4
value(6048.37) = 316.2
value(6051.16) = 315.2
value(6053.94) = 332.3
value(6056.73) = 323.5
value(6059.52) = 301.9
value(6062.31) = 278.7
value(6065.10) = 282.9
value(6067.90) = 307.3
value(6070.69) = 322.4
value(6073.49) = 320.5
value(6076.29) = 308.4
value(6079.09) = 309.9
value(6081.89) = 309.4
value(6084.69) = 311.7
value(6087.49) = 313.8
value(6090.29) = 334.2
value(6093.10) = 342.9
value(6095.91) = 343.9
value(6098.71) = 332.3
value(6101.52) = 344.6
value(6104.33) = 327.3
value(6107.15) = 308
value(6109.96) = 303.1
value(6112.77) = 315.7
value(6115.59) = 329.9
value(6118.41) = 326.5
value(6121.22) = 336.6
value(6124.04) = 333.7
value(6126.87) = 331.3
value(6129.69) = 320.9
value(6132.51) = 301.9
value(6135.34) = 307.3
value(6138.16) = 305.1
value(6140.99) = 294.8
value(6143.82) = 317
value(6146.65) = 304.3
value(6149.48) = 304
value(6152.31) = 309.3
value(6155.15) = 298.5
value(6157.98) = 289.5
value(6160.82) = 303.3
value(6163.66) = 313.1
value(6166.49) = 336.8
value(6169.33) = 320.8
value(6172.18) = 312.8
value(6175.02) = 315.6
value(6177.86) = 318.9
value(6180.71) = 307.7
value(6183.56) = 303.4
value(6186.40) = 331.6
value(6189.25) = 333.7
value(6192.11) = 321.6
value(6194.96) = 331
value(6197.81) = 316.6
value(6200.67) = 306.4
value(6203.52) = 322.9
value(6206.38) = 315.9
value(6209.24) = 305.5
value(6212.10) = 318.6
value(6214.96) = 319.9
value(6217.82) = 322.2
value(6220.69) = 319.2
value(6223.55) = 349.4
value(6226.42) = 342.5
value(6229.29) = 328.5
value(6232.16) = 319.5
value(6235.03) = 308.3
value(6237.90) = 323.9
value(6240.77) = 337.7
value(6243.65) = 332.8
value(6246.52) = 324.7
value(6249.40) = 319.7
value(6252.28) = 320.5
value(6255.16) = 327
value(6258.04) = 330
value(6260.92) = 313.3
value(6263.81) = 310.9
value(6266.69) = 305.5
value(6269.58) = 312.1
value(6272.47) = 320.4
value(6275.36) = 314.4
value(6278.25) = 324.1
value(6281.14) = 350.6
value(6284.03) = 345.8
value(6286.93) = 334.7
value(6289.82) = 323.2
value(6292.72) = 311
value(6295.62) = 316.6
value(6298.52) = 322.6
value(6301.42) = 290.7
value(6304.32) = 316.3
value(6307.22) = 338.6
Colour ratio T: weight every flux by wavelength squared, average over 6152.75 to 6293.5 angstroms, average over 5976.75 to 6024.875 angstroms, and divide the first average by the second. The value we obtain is 1.13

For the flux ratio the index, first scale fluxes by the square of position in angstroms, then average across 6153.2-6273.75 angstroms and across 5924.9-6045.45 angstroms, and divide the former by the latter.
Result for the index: 1.1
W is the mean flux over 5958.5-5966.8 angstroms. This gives 322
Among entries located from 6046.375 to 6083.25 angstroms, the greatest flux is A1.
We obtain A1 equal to 332.3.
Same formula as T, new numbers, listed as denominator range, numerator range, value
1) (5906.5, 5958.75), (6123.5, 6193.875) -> 1.15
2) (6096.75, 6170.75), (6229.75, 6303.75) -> 1.06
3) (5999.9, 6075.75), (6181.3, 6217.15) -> 1.06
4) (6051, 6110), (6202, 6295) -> 1.08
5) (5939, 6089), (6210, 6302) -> 1.13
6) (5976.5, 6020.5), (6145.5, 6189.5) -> 1.09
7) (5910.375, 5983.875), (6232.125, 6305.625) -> 1.18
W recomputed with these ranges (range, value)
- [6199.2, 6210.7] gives 313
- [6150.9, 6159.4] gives 299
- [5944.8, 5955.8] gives 278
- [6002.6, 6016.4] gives 312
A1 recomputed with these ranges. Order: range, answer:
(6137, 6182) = 336.8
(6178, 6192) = 333.7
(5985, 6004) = 310.8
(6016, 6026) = 343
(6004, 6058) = 353.4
